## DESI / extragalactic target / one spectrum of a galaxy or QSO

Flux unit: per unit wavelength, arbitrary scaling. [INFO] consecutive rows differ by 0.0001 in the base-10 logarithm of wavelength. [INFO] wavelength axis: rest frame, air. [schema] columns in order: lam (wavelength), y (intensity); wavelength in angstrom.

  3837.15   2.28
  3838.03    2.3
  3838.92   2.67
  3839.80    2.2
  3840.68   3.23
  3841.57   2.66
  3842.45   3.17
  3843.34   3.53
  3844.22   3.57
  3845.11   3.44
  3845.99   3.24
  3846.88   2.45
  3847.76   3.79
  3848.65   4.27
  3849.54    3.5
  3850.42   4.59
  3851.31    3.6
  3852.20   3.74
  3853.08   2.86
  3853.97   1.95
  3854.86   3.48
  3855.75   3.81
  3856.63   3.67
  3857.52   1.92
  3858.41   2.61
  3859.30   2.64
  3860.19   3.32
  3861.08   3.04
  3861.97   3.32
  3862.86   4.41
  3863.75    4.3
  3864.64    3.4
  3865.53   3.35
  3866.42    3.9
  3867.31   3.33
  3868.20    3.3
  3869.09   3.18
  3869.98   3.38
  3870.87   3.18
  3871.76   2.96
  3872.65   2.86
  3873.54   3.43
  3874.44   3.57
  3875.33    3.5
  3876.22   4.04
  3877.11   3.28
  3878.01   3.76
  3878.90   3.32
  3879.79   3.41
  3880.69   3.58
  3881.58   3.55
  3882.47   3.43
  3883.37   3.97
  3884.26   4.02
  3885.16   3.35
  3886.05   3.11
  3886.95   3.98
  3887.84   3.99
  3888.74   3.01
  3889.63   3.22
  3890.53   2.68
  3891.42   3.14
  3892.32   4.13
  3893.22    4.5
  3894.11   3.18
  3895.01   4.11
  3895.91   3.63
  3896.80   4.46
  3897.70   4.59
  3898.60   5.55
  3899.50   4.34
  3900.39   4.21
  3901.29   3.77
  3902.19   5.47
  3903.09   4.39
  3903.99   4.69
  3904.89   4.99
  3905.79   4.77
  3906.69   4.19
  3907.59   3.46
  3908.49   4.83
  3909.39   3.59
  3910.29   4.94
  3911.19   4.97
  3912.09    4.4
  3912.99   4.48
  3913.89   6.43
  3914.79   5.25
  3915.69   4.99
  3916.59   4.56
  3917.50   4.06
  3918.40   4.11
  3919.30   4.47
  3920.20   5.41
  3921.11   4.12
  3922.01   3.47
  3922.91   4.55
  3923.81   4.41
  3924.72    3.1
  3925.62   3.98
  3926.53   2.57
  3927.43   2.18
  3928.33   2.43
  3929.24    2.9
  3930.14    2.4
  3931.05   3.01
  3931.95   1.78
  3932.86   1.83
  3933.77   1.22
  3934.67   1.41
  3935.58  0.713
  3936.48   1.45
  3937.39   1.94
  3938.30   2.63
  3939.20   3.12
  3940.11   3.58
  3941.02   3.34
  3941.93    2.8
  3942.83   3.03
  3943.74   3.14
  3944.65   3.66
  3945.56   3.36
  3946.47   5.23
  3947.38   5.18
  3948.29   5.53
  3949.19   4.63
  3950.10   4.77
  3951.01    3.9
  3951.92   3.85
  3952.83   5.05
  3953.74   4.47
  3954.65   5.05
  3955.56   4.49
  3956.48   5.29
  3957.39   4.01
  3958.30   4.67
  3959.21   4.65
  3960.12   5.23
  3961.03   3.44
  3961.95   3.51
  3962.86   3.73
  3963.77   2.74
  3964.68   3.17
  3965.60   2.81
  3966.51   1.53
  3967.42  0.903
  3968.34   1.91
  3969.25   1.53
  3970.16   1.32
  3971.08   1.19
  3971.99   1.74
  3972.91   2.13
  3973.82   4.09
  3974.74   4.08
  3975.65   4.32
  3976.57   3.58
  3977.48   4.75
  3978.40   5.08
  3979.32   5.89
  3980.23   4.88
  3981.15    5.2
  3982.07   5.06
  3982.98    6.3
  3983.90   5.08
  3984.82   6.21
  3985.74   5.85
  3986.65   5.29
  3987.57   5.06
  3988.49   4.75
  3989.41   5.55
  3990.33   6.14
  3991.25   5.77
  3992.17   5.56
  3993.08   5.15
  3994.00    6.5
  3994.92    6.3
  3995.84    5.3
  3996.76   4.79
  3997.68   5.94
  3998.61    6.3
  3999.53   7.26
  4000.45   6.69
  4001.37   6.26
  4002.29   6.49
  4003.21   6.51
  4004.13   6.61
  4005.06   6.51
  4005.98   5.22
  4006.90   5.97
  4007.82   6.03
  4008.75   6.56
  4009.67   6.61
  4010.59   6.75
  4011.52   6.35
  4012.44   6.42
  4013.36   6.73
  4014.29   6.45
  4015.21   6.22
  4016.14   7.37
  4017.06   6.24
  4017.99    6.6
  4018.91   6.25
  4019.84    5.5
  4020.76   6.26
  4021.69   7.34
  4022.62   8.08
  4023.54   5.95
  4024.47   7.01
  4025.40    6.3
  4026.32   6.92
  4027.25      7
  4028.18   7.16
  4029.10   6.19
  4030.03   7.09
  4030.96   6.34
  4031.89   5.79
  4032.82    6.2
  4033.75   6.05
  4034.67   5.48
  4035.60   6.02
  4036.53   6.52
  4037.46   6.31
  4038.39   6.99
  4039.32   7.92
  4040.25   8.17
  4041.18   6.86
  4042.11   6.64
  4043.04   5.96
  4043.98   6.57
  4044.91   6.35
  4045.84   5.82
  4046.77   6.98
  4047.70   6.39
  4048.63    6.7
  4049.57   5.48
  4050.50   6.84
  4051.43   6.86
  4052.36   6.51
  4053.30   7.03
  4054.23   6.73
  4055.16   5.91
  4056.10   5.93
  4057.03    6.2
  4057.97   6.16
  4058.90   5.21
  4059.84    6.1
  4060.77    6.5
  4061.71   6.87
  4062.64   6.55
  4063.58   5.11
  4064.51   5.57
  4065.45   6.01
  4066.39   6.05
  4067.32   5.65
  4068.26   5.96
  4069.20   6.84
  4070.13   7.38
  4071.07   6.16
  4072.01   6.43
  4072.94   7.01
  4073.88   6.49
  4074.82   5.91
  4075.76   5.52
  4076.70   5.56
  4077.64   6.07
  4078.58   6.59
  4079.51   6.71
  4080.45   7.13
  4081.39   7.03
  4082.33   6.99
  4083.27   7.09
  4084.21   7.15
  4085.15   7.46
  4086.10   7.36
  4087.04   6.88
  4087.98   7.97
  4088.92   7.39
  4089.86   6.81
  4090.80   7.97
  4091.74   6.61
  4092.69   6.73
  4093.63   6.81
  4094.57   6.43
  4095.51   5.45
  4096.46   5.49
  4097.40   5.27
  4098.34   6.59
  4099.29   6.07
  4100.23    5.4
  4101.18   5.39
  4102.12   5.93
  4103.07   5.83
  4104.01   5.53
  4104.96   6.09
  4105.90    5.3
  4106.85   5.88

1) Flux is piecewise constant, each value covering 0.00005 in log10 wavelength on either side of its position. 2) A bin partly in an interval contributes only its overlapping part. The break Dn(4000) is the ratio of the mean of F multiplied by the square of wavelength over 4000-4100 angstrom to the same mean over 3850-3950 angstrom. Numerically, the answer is 1.92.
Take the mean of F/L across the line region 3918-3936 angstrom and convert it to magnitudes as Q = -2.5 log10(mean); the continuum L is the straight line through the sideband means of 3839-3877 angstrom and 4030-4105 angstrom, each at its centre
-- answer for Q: 0.39 mag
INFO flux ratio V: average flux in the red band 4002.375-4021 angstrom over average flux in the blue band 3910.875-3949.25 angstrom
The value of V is 1.81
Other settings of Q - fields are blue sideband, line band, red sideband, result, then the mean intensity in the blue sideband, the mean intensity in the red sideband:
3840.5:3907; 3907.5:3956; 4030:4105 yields 0.19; 3.62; 6.42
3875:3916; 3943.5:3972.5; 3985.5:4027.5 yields 0.41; 4.1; 6.23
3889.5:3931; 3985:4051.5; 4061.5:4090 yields -0.11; 4.13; 6.57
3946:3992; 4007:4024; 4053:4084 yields -0.25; 4.22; 6.32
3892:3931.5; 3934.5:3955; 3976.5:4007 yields 0.33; 4.18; 5.73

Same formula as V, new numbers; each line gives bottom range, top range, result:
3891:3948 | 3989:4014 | 1.64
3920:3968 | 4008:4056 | 1.92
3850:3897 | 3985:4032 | 1.81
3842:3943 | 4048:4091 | 1.82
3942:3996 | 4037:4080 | 1.50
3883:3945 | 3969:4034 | 1.55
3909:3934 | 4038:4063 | 1.72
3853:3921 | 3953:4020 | 1.30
